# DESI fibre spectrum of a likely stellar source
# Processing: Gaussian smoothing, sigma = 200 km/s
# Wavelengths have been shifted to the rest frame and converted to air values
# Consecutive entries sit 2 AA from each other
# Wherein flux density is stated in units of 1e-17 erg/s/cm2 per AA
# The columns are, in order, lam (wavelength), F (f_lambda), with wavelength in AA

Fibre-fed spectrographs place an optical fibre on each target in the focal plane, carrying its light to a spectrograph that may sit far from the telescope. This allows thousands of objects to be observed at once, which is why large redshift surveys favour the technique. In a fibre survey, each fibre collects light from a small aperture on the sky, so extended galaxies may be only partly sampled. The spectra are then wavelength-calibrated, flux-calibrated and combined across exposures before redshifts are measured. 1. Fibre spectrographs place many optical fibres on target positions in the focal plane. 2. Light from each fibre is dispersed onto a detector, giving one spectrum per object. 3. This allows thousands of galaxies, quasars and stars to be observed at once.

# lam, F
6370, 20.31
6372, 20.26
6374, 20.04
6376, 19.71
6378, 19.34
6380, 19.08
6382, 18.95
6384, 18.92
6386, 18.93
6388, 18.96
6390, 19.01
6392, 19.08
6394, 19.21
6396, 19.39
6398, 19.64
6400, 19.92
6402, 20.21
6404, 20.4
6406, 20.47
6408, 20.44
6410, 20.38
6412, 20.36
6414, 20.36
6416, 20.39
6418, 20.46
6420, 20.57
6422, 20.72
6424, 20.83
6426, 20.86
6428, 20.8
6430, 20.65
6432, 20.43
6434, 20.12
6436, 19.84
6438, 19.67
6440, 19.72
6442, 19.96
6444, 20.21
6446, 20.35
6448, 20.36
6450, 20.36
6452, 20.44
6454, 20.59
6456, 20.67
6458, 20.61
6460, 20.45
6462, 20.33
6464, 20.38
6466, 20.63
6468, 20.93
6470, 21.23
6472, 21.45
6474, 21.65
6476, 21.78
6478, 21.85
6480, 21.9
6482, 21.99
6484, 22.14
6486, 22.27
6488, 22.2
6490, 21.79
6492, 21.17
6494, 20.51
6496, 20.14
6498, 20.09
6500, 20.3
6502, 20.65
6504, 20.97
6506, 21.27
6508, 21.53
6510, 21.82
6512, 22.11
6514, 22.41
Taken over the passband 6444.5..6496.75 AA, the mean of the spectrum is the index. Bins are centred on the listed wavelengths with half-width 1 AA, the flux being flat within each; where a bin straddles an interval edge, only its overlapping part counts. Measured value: 21.1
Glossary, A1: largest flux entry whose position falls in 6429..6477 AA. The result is 21.78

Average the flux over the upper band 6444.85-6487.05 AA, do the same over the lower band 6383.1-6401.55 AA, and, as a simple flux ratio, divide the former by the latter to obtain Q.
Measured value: 1.1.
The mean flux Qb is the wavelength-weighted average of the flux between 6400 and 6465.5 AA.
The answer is 20.4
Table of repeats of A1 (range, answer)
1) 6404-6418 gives 20.47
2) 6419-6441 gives 20.86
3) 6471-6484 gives 22.14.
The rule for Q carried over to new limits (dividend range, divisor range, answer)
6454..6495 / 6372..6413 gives 1.08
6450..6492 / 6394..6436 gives 1.04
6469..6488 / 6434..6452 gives 1.09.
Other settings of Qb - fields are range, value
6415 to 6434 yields 20.6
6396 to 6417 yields 20.2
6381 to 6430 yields 20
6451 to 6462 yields 20.5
